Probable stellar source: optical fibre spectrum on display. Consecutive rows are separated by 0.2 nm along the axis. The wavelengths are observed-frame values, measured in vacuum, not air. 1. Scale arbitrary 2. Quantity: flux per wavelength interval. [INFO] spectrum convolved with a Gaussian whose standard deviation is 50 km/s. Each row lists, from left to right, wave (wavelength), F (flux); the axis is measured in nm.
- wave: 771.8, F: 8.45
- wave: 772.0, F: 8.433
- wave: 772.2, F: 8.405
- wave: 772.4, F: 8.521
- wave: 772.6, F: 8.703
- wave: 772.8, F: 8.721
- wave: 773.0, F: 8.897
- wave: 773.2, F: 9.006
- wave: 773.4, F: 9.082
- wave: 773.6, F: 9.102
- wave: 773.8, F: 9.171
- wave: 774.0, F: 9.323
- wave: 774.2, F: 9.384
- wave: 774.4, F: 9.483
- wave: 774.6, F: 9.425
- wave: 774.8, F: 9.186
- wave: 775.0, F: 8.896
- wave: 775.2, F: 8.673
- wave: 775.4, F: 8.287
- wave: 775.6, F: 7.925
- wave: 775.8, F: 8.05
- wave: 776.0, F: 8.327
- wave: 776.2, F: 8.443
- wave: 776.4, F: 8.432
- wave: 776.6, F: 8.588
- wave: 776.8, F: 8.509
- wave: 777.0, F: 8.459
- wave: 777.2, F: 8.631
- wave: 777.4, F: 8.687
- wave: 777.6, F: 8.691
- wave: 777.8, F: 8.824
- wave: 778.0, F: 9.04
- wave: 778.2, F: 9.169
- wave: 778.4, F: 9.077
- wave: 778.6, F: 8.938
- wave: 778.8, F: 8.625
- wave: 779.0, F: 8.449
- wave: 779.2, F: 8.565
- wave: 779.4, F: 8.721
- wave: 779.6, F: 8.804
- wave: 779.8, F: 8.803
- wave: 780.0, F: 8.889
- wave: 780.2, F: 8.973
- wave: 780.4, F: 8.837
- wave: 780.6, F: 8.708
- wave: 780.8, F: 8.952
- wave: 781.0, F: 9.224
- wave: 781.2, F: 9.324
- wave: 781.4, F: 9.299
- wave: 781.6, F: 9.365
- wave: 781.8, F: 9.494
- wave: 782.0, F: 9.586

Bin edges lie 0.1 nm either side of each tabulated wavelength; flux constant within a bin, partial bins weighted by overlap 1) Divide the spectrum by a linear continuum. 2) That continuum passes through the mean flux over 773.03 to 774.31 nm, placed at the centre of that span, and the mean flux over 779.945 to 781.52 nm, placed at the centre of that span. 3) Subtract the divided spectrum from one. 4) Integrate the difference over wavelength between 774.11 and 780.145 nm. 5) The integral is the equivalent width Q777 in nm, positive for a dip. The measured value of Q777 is 0.24 nm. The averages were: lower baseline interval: 9.17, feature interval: 8.73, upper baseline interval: 9.03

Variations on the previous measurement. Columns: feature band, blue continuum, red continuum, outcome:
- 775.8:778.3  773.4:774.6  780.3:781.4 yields 0.15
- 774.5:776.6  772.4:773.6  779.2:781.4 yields 0.08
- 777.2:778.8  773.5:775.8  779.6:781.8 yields 0.02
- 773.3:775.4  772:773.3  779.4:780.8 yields -0.10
